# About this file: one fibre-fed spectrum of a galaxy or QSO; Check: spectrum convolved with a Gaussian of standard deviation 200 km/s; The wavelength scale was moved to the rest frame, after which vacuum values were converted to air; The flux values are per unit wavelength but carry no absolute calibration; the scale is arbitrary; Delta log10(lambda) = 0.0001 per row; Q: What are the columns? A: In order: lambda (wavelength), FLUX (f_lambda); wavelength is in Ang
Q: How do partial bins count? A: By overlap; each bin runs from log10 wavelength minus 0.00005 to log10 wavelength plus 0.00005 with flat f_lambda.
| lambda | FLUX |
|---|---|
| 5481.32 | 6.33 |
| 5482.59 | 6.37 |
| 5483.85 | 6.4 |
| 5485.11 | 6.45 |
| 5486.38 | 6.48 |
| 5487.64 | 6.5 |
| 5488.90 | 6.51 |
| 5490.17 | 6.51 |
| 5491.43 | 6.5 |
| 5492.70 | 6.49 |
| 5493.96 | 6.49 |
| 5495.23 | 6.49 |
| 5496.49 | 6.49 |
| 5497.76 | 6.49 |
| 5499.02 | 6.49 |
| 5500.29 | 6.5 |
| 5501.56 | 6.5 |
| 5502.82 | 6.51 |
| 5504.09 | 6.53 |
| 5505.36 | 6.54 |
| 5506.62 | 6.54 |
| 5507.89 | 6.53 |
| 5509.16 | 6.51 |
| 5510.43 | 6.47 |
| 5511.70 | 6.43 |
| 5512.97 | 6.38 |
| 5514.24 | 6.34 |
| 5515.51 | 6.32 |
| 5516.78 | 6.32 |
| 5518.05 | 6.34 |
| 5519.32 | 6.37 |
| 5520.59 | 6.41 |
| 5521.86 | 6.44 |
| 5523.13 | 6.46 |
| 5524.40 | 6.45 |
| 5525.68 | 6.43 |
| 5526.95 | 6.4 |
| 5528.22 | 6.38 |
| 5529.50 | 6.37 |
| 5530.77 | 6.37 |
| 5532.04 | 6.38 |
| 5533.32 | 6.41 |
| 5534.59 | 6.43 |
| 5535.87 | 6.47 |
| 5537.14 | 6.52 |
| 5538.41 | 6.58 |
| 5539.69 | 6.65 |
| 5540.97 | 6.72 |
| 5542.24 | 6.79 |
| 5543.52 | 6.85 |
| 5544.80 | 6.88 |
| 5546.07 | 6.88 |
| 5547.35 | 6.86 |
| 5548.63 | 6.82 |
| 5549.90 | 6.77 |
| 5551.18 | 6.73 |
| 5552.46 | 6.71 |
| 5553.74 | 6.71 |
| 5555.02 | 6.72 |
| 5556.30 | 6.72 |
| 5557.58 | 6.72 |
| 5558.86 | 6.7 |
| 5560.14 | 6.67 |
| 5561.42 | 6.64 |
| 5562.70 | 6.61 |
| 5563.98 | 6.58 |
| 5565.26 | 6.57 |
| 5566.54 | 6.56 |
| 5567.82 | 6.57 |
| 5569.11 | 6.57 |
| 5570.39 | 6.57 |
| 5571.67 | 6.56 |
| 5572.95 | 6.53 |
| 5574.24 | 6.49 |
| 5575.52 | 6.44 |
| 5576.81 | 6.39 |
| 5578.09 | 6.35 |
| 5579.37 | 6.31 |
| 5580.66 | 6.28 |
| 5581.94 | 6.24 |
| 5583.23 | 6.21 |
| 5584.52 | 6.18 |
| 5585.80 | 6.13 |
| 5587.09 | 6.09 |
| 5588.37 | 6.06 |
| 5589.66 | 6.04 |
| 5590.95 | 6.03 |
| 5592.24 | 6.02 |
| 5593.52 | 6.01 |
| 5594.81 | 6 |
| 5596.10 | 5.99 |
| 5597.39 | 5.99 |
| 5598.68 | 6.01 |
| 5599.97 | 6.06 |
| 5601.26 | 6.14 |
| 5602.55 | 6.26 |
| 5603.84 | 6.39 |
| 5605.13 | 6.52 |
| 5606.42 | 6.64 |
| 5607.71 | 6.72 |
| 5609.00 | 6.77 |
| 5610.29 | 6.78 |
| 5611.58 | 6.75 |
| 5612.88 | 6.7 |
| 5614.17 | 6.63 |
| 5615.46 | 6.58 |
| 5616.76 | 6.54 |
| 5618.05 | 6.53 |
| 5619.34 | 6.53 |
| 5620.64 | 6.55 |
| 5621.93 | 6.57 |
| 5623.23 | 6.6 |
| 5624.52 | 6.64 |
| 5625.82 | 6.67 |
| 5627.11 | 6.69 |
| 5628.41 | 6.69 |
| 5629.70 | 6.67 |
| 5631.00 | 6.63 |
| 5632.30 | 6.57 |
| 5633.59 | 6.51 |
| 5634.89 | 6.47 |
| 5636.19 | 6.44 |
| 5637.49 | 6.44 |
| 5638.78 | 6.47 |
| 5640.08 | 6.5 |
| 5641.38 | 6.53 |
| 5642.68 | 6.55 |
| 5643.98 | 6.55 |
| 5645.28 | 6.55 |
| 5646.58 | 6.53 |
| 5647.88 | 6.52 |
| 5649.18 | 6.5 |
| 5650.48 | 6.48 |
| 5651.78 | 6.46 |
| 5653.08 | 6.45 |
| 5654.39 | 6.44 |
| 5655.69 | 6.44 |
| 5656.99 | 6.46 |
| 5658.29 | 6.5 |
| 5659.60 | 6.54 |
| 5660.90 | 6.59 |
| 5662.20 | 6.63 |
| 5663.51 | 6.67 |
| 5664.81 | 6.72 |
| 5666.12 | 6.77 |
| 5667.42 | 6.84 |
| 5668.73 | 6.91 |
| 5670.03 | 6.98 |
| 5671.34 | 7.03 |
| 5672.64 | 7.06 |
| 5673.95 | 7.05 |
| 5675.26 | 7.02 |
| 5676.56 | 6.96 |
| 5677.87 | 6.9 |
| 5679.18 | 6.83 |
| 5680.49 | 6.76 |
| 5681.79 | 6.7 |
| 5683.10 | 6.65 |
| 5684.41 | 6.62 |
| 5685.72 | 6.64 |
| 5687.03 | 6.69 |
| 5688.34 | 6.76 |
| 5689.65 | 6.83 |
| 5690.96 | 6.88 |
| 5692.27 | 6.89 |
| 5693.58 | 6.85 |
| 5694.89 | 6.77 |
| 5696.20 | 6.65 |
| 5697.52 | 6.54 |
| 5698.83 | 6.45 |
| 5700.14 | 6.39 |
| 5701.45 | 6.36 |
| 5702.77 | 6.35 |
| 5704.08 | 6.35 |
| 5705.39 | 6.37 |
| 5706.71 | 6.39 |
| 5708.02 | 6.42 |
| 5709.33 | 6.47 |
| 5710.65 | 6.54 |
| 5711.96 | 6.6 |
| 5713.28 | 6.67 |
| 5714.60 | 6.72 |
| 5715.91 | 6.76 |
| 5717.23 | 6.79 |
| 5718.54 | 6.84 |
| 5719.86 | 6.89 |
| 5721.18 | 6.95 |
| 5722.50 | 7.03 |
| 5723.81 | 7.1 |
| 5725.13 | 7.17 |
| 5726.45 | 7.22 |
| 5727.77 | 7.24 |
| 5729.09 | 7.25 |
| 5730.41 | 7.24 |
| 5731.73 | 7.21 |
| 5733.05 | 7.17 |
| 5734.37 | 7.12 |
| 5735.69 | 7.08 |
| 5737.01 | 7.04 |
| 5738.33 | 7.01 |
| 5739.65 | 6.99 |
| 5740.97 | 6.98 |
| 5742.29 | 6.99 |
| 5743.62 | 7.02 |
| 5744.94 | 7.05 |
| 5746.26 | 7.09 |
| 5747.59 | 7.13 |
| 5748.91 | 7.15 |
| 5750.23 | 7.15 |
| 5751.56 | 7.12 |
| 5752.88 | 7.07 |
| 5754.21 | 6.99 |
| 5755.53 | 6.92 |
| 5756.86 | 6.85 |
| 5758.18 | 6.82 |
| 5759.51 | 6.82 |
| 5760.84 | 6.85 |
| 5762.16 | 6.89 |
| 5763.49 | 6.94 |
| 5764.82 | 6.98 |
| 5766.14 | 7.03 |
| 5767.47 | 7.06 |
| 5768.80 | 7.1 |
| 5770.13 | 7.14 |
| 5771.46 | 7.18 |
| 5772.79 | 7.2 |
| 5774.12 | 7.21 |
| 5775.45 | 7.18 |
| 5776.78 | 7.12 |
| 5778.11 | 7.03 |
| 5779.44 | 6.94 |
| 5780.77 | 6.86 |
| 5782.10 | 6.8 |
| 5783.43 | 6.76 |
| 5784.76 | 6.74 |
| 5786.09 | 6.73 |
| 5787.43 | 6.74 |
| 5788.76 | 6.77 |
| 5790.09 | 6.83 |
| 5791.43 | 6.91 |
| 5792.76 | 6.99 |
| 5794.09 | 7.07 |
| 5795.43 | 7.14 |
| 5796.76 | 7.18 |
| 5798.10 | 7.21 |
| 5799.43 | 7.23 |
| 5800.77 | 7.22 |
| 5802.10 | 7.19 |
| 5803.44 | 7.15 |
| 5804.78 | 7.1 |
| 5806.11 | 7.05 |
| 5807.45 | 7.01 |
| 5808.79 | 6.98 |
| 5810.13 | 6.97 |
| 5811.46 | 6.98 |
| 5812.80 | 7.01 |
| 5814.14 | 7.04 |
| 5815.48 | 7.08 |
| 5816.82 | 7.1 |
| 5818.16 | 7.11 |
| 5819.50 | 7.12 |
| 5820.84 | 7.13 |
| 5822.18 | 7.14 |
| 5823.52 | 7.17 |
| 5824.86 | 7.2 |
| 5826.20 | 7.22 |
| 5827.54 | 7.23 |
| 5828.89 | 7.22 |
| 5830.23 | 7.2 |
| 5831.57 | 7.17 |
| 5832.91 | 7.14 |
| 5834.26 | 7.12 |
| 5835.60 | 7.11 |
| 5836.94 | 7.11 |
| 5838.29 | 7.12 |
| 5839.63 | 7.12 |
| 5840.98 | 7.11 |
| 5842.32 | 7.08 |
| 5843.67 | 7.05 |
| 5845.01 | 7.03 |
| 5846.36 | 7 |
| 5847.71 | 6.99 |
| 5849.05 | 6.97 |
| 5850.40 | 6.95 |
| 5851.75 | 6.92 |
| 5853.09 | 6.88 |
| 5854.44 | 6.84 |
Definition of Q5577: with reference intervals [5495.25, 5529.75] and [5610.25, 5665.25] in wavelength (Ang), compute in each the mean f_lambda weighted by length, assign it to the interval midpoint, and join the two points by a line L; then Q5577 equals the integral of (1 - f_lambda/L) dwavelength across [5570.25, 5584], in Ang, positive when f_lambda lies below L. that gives 0.2 Ang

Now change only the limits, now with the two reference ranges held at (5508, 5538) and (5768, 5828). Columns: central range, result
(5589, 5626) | 1.2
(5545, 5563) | -0.7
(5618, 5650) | 0.5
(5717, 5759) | -0.9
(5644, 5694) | 0.3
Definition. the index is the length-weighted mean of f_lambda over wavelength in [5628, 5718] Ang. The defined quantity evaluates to 6.63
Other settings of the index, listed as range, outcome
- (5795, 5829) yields 7.12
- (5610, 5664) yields 6.56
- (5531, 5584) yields 6.59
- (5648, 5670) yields 6.6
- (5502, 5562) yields 6.56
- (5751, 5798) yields 6.97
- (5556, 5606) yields 6.34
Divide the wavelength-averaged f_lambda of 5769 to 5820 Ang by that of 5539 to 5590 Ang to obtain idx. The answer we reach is 1.07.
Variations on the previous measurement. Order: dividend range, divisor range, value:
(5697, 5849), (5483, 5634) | 1.08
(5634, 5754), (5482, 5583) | 1.04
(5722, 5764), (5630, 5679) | 1.06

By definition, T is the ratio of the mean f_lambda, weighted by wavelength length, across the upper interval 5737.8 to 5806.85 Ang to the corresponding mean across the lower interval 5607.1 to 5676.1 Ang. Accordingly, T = 1.06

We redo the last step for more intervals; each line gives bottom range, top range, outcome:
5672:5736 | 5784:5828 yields 1.04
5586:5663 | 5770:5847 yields 1.10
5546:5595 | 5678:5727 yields 1.04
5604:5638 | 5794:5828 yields 1.08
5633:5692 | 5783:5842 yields 1.06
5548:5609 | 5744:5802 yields 1.09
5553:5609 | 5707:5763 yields 1.09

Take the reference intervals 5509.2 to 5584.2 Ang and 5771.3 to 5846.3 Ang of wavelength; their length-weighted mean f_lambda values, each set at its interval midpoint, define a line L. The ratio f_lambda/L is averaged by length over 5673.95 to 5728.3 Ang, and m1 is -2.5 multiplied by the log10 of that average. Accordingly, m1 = 0.02 mag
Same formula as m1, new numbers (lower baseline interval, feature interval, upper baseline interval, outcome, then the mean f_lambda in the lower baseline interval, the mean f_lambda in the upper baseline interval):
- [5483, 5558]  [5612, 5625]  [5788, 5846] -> 0.02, 6.53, 7.09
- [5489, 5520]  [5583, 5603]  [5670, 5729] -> 0.09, 6.46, 6.76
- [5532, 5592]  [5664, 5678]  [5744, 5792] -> -0.03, 6.52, 6.98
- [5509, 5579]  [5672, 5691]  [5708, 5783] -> 0.00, 6.55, 6.99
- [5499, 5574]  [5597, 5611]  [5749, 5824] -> 0.05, 6.56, 7.02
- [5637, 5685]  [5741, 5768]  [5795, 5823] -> -0.01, 6.67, 7.1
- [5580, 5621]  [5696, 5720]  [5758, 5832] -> 0.03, 6.32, 7.04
